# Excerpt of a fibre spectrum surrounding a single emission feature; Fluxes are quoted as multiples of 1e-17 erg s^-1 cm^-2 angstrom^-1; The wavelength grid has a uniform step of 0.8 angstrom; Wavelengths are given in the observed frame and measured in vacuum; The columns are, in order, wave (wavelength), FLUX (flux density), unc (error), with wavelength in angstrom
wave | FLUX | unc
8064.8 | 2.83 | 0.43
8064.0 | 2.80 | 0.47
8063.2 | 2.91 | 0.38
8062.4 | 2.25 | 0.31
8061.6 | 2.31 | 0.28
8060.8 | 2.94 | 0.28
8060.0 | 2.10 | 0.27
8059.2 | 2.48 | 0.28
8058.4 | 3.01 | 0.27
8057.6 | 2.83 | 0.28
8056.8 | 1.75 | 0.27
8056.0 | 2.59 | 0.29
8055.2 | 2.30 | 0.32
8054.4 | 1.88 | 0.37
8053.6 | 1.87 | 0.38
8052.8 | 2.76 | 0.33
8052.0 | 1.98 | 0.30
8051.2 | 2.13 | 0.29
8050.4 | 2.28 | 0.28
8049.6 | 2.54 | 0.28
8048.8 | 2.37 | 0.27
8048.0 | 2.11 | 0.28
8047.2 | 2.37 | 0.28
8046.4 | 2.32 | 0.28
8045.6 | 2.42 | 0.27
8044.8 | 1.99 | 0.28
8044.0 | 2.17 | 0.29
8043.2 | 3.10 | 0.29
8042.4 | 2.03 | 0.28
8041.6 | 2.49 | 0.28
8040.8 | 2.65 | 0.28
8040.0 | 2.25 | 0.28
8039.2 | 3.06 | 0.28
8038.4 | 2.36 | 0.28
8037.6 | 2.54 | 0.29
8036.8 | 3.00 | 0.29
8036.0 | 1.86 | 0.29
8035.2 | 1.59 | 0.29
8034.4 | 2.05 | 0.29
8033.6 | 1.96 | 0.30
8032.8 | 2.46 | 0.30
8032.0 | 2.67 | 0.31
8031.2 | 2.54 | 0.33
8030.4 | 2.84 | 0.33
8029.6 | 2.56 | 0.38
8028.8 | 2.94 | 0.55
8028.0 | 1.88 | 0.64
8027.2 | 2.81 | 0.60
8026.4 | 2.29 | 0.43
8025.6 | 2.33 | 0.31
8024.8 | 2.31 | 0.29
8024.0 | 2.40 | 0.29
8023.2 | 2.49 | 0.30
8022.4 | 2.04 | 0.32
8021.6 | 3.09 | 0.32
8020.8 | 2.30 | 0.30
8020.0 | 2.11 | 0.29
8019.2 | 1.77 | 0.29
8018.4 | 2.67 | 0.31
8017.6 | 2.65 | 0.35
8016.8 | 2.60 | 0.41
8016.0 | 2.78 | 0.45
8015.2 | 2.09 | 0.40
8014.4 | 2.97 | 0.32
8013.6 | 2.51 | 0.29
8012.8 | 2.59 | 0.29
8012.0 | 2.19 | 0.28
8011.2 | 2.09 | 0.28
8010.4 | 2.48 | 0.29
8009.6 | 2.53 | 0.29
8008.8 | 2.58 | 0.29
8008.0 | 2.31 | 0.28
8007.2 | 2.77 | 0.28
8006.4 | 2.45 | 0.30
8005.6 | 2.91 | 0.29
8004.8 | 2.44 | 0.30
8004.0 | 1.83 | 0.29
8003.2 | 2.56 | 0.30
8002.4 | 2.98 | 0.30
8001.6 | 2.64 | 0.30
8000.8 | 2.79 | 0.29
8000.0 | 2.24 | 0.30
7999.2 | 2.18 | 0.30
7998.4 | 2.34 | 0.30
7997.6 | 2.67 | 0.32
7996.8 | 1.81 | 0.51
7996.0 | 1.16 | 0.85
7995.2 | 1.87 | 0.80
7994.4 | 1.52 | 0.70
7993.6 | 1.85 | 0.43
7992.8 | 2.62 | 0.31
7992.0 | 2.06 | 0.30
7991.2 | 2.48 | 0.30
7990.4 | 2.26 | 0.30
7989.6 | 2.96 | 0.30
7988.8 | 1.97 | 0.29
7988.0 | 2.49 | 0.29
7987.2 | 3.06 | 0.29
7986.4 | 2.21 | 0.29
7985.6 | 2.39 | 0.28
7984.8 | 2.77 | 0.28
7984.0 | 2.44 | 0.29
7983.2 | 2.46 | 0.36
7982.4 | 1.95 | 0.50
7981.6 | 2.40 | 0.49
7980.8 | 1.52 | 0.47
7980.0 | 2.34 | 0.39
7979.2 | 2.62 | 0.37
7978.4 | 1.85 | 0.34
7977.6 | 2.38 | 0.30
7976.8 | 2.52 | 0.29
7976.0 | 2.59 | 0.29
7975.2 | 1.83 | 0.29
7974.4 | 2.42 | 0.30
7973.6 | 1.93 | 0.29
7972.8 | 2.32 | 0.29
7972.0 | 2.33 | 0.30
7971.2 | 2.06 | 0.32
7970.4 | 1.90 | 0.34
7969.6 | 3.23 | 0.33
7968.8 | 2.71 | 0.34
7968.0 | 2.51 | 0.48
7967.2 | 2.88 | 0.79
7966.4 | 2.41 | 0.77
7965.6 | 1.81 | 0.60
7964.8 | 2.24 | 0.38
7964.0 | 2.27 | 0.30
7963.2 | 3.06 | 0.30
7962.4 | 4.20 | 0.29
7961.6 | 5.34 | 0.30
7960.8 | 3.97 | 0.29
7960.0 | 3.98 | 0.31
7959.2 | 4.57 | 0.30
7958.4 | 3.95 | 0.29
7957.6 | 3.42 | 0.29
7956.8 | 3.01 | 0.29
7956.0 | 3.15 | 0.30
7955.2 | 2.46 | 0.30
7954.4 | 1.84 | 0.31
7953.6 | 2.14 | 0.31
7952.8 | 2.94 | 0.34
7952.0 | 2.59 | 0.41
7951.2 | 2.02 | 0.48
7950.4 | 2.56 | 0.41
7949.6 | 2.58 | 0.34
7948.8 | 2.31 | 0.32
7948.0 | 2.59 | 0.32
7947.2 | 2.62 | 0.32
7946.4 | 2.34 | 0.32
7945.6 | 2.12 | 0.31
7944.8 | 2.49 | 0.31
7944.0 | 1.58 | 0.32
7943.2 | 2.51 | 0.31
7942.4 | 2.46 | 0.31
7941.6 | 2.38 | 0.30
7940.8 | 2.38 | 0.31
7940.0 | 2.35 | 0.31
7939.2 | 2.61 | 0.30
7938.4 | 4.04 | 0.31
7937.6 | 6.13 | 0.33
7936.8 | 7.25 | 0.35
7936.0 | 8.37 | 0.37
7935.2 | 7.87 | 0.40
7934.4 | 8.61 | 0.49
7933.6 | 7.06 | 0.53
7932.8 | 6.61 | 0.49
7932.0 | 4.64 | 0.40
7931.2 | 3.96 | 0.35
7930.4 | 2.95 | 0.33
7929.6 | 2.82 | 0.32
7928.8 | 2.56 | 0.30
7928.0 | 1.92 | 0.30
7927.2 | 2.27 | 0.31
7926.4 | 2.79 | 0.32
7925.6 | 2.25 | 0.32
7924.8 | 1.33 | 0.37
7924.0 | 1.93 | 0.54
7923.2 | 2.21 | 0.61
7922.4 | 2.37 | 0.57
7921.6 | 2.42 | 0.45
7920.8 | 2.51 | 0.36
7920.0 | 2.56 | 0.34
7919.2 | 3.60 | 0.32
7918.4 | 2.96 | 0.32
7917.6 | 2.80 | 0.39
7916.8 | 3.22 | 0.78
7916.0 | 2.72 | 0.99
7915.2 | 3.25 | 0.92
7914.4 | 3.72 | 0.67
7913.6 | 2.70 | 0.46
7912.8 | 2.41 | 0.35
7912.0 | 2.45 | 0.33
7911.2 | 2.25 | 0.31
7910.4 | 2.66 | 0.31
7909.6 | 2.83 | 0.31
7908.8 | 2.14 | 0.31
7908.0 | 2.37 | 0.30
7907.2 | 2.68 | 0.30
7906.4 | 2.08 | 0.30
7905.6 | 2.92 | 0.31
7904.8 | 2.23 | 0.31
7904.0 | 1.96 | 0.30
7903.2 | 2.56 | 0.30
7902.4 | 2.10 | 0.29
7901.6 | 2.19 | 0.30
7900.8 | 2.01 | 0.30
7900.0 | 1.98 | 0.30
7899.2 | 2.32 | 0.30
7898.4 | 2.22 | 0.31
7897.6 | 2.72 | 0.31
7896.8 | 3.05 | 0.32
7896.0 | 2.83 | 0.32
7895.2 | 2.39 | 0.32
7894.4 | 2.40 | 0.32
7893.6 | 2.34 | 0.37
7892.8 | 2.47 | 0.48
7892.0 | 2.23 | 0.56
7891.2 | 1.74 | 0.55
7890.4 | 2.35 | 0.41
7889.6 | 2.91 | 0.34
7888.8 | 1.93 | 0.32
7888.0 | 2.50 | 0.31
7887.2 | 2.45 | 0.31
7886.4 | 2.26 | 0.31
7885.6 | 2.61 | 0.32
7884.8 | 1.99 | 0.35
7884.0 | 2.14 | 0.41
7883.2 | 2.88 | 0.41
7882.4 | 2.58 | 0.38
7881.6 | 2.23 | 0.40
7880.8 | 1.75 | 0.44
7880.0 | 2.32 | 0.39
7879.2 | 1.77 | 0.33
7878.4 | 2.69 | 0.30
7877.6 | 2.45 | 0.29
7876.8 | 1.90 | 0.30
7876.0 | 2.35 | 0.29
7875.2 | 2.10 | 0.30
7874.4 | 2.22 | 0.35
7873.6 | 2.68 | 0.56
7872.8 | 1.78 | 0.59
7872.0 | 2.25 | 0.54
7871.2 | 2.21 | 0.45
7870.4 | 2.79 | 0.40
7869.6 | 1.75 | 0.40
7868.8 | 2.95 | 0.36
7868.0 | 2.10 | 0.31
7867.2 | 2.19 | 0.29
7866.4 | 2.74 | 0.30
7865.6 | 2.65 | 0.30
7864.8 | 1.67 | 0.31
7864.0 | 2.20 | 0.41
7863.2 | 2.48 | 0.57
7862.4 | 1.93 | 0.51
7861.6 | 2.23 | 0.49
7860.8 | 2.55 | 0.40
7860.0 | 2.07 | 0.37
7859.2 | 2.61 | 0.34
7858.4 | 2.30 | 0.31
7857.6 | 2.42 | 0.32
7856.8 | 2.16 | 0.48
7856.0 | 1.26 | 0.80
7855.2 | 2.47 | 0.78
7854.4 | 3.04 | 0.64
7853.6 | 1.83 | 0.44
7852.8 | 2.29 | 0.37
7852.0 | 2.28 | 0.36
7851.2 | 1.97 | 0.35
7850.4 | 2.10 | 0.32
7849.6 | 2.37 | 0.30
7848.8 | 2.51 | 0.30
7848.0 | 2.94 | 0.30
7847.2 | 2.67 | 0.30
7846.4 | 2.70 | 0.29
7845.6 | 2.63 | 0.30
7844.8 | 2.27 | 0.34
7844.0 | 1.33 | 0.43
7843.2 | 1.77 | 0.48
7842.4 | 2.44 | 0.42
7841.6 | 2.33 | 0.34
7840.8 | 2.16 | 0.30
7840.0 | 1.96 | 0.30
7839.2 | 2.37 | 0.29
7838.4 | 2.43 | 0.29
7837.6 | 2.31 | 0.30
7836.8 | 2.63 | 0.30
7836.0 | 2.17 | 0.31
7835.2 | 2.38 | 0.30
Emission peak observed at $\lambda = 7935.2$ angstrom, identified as Halpha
